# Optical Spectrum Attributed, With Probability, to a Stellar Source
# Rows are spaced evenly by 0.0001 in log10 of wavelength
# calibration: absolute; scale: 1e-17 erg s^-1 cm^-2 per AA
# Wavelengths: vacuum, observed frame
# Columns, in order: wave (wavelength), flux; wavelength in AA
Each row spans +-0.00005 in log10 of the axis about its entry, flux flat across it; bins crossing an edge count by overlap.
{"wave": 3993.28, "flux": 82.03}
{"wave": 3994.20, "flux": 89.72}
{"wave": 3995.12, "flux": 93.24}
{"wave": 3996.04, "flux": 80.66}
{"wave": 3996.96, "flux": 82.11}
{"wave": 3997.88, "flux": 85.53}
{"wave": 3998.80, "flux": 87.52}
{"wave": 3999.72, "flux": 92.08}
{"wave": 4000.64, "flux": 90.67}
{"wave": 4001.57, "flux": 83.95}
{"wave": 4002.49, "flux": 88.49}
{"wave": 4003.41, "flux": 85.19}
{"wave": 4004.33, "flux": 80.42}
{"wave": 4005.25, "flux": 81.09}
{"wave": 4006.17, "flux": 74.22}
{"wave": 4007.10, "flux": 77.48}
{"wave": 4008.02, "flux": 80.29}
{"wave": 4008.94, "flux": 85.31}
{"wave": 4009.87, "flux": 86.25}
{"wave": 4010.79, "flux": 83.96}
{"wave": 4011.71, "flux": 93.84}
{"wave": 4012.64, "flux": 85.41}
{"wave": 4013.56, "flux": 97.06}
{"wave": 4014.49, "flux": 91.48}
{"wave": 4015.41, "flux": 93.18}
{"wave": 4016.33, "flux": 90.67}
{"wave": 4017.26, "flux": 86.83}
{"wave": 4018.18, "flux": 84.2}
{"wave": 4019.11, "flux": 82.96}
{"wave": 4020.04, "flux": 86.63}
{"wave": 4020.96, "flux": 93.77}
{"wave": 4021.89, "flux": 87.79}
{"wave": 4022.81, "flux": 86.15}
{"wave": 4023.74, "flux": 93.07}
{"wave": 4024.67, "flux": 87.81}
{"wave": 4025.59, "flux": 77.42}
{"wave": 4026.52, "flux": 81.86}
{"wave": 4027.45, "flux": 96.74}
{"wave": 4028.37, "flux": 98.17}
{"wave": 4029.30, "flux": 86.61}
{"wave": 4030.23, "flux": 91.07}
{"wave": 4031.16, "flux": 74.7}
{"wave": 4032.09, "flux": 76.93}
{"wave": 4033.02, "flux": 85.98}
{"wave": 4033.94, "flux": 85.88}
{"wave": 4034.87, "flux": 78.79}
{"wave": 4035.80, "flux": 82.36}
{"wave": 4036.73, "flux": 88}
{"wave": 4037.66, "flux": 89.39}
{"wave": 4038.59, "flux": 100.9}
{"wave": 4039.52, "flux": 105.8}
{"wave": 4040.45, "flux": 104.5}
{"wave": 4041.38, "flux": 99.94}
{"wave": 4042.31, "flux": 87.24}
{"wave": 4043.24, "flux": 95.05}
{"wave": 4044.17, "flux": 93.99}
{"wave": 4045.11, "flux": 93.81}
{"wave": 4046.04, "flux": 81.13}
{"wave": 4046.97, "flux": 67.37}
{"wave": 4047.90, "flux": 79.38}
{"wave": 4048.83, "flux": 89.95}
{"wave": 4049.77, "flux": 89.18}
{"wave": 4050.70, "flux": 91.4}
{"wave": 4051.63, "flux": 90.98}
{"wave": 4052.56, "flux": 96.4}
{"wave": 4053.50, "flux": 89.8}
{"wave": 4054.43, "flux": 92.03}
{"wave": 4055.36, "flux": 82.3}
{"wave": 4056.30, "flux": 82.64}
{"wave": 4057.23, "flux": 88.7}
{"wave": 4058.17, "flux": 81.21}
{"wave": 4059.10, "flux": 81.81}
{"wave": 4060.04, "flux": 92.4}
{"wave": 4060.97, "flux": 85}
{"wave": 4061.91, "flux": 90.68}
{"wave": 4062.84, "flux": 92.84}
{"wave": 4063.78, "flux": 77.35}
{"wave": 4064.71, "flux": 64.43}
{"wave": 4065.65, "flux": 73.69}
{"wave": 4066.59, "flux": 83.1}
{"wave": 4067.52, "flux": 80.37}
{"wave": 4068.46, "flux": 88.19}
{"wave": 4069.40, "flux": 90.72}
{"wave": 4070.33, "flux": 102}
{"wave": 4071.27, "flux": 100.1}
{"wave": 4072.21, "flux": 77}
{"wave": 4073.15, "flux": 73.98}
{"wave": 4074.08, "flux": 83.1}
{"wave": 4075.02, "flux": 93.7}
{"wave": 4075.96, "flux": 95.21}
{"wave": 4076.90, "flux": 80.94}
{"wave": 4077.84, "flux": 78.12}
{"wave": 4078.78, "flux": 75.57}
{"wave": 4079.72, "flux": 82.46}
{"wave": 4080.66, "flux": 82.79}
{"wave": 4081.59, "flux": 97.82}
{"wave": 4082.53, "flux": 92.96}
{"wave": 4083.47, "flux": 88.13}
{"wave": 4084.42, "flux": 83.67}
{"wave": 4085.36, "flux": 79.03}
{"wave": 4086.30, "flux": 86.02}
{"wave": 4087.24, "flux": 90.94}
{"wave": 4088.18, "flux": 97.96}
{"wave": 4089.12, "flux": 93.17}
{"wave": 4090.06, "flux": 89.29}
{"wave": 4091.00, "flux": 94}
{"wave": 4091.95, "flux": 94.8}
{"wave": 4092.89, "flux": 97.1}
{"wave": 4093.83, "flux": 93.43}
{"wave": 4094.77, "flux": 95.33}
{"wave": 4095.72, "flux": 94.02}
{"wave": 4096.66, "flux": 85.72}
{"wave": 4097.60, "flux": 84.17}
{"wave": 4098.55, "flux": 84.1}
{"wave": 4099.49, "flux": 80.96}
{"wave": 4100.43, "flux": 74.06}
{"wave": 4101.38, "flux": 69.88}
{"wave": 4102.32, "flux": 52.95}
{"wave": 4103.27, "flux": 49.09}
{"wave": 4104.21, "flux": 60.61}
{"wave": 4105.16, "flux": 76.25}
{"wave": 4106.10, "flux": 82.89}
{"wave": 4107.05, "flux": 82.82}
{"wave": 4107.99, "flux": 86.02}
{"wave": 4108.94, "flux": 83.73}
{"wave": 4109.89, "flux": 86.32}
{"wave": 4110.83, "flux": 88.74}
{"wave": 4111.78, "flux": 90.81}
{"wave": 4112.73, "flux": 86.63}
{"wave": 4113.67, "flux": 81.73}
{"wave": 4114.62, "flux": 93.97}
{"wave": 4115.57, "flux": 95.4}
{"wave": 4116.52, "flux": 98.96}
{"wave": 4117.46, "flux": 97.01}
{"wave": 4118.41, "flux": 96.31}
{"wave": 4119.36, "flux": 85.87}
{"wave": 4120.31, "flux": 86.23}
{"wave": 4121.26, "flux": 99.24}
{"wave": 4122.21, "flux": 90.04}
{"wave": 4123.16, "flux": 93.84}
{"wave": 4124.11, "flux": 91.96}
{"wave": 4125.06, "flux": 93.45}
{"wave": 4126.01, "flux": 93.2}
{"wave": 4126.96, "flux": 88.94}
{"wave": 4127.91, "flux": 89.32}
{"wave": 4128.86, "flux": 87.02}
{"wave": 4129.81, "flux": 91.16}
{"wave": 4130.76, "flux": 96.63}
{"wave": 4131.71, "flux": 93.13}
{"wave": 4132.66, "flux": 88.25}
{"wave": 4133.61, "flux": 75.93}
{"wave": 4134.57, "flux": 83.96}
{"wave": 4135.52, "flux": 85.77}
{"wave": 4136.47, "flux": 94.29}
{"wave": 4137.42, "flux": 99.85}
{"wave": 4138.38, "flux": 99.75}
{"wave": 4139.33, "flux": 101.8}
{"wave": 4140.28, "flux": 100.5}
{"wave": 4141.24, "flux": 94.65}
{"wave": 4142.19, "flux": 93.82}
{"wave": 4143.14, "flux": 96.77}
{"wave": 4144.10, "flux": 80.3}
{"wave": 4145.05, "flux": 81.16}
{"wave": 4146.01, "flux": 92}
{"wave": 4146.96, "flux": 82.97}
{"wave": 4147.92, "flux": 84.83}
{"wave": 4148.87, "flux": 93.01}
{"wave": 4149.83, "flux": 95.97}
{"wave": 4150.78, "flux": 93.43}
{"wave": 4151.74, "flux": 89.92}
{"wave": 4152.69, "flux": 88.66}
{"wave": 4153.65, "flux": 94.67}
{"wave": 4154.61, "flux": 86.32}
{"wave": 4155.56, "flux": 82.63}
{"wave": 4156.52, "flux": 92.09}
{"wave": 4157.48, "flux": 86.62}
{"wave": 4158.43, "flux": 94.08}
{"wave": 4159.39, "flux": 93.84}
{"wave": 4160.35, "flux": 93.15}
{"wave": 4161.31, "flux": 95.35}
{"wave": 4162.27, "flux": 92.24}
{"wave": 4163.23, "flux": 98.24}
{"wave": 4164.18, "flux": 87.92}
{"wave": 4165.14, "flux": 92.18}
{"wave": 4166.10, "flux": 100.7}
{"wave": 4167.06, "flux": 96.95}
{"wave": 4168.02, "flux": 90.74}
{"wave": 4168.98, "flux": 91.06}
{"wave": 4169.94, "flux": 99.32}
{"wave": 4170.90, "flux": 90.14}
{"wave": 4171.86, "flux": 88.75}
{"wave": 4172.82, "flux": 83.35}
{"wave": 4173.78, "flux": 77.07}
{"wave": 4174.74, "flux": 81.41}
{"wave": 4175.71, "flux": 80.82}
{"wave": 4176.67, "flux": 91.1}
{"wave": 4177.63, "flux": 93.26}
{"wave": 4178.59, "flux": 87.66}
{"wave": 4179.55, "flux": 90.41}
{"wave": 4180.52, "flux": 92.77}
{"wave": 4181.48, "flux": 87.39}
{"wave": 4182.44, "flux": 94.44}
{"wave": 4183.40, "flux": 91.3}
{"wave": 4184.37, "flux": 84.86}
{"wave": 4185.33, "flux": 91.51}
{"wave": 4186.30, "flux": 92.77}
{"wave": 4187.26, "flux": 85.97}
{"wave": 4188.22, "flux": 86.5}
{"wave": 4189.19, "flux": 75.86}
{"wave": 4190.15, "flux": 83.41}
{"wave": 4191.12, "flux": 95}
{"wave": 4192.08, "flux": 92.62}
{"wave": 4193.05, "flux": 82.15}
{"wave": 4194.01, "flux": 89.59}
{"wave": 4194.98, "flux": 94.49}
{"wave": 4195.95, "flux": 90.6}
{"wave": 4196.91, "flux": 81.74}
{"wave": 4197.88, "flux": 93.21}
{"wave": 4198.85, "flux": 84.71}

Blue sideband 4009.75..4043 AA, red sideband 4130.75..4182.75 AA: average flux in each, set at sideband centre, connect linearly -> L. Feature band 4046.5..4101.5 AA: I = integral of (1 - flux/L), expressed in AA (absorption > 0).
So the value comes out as 2.0 AA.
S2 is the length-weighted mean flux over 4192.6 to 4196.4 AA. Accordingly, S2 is 89.2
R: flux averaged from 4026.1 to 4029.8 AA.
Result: 91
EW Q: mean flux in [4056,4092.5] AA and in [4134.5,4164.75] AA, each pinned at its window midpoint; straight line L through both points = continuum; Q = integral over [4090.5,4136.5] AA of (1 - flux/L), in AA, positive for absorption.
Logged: 1.3 AA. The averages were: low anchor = 86.4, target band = 86.6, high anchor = 91.7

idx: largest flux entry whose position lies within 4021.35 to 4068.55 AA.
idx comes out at 105.8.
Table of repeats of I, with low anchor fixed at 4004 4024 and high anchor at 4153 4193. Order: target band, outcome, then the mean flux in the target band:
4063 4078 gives 0.6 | 84.2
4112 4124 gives -0.5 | 92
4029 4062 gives -0.4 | 88.1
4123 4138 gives -0.3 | 90.4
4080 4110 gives 1.4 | 84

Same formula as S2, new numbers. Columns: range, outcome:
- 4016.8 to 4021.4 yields 86.9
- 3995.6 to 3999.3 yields 84.1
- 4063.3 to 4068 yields 75.8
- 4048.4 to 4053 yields 91.6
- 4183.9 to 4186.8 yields 89.8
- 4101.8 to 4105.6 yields 59.7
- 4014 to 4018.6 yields 89.4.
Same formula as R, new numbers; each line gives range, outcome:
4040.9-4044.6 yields 94.2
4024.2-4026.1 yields 82.6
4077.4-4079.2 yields 76.8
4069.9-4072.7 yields 92.5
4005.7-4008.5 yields 77.4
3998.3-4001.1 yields 90.1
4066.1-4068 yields 81.7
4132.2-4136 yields 83.4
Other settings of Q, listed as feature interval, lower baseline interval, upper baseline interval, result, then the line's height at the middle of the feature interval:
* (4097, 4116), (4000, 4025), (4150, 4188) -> 2.0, 88.9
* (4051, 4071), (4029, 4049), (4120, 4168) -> 0.6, 88.8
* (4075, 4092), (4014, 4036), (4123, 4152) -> 0.2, 89.1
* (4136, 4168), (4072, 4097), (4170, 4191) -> -1.7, 87.7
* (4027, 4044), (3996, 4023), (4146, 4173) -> -0.6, 87.2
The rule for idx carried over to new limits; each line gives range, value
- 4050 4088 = 102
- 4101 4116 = 95.4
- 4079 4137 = 99.24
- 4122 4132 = 96.63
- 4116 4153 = 101.8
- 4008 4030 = 98.17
